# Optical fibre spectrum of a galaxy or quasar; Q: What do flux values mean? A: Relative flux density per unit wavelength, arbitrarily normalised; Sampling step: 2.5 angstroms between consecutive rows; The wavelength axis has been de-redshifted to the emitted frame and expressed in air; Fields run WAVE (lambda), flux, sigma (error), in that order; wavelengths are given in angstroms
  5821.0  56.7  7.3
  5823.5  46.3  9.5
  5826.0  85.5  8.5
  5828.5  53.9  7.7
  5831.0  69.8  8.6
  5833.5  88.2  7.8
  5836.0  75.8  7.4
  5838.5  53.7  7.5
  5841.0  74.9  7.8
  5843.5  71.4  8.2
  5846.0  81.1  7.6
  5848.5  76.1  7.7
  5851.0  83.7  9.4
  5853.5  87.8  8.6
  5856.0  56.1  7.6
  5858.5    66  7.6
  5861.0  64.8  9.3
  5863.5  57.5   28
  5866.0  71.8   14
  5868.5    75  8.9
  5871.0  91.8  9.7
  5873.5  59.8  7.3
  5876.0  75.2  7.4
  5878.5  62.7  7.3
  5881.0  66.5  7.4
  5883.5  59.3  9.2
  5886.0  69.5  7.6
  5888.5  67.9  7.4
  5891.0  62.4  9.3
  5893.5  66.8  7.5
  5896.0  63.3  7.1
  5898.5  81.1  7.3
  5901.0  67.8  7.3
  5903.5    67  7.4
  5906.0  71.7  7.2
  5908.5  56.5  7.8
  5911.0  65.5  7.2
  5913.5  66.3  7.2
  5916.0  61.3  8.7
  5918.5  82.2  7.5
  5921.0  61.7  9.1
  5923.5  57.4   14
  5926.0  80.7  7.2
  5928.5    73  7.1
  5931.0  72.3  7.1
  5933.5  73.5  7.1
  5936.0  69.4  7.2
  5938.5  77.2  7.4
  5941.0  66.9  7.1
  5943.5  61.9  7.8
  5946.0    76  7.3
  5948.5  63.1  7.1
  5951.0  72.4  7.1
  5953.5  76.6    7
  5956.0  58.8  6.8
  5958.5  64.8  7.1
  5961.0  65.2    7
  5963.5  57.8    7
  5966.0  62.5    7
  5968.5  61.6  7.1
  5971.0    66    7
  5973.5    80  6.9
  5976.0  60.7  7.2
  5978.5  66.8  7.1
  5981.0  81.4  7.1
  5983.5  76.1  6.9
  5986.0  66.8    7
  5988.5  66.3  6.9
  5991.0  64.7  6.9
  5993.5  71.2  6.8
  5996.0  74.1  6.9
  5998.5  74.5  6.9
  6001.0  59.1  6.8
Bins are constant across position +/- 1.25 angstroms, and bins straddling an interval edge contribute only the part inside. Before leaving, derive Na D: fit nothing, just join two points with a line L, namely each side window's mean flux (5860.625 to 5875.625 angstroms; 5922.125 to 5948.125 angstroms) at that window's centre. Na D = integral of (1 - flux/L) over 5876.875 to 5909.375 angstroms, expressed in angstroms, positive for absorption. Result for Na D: 1.9 angstroms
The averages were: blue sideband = 70.7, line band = 66.6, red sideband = 70.5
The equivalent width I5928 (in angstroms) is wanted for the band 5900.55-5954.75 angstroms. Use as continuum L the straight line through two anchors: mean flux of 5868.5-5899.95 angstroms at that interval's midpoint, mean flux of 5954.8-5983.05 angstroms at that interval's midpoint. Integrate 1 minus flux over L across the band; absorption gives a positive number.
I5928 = -1.20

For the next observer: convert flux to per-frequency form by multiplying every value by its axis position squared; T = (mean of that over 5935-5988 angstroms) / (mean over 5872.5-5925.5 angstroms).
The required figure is 1.05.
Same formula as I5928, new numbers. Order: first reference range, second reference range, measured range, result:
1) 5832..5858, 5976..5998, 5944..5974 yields 2.0 angstroms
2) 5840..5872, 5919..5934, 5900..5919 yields 1.2 angstroms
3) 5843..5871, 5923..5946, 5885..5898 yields 0.9 angstroms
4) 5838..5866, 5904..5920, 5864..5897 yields 0.3 angstroms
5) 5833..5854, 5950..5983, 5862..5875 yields 0.6 angstroms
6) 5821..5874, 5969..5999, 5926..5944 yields -0.3 angstroms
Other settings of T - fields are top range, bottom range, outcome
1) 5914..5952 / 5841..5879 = 0.99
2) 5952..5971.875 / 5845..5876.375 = 0.91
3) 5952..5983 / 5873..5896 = 1.05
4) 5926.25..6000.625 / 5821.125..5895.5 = 1.03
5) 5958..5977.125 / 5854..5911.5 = 0.99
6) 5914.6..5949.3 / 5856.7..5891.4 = 1.05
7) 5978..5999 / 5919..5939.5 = 1.03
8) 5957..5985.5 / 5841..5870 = 0.97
